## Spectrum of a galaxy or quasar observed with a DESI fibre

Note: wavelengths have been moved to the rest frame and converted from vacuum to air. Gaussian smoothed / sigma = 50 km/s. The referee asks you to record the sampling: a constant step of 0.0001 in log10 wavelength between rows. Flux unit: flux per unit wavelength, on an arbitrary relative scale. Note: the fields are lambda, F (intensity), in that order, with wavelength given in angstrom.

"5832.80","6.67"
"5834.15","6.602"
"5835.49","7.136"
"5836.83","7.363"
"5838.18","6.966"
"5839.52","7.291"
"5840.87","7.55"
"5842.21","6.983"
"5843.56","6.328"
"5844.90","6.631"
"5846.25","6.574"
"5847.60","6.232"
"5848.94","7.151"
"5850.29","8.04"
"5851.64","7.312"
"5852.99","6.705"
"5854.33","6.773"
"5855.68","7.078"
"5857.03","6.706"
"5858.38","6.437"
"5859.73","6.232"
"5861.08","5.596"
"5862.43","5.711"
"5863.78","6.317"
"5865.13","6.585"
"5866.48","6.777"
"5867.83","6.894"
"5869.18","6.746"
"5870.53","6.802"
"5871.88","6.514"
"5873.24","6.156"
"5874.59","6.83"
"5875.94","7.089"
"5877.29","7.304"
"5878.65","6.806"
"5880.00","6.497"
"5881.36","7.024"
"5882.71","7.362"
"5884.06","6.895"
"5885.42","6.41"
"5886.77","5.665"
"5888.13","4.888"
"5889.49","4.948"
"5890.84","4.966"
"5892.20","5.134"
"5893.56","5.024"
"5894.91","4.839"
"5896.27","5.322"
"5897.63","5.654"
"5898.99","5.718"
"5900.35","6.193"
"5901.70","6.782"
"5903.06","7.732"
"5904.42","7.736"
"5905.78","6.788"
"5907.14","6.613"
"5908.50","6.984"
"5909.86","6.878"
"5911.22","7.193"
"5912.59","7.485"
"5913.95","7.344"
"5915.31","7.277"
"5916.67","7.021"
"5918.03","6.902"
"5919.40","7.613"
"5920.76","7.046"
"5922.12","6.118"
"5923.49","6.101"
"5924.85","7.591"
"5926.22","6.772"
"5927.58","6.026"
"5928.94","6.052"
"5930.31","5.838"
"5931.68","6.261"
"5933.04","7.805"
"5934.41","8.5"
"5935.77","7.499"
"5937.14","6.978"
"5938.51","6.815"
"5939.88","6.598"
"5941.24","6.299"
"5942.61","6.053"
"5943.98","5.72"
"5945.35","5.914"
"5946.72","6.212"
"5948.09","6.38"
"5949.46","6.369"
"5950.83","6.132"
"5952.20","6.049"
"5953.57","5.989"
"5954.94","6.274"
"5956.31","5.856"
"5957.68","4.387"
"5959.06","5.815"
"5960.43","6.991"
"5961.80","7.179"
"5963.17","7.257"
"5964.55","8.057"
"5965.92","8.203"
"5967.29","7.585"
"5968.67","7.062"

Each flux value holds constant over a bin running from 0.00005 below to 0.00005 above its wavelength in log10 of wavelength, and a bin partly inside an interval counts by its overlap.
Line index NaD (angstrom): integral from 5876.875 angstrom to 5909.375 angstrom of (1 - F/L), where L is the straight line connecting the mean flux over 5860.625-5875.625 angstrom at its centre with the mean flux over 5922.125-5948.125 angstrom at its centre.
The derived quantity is 1.5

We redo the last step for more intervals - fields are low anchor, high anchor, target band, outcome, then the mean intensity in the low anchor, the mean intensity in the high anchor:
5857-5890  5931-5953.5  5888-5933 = 0.65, 6.45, 6.58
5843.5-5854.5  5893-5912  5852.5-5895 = 2.25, 6.9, 6.4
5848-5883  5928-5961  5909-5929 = -1.35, 6.74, 6.36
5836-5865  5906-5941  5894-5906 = 1.06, 6.76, 6.92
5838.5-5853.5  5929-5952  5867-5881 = 0.18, 6.98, 6.56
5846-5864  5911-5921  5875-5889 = 0.66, 6.64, 7.24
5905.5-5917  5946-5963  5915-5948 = -0.22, 7.08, 6.17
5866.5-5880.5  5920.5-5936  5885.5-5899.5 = 3.12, 6.77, 6.78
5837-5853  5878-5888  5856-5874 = 0.89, 7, 6.57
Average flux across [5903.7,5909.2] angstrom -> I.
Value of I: 7.03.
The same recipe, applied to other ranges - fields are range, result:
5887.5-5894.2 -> 4.99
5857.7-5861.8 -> 6.08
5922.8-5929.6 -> 6.51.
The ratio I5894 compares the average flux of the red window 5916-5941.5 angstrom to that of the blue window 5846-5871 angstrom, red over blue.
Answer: 1.0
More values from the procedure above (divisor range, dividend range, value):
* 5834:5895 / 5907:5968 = 1.03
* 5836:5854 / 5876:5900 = 0.85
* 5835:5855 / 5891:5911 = 0.89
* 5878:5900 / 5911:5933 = 1.17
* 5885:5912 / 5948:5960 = 0.97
